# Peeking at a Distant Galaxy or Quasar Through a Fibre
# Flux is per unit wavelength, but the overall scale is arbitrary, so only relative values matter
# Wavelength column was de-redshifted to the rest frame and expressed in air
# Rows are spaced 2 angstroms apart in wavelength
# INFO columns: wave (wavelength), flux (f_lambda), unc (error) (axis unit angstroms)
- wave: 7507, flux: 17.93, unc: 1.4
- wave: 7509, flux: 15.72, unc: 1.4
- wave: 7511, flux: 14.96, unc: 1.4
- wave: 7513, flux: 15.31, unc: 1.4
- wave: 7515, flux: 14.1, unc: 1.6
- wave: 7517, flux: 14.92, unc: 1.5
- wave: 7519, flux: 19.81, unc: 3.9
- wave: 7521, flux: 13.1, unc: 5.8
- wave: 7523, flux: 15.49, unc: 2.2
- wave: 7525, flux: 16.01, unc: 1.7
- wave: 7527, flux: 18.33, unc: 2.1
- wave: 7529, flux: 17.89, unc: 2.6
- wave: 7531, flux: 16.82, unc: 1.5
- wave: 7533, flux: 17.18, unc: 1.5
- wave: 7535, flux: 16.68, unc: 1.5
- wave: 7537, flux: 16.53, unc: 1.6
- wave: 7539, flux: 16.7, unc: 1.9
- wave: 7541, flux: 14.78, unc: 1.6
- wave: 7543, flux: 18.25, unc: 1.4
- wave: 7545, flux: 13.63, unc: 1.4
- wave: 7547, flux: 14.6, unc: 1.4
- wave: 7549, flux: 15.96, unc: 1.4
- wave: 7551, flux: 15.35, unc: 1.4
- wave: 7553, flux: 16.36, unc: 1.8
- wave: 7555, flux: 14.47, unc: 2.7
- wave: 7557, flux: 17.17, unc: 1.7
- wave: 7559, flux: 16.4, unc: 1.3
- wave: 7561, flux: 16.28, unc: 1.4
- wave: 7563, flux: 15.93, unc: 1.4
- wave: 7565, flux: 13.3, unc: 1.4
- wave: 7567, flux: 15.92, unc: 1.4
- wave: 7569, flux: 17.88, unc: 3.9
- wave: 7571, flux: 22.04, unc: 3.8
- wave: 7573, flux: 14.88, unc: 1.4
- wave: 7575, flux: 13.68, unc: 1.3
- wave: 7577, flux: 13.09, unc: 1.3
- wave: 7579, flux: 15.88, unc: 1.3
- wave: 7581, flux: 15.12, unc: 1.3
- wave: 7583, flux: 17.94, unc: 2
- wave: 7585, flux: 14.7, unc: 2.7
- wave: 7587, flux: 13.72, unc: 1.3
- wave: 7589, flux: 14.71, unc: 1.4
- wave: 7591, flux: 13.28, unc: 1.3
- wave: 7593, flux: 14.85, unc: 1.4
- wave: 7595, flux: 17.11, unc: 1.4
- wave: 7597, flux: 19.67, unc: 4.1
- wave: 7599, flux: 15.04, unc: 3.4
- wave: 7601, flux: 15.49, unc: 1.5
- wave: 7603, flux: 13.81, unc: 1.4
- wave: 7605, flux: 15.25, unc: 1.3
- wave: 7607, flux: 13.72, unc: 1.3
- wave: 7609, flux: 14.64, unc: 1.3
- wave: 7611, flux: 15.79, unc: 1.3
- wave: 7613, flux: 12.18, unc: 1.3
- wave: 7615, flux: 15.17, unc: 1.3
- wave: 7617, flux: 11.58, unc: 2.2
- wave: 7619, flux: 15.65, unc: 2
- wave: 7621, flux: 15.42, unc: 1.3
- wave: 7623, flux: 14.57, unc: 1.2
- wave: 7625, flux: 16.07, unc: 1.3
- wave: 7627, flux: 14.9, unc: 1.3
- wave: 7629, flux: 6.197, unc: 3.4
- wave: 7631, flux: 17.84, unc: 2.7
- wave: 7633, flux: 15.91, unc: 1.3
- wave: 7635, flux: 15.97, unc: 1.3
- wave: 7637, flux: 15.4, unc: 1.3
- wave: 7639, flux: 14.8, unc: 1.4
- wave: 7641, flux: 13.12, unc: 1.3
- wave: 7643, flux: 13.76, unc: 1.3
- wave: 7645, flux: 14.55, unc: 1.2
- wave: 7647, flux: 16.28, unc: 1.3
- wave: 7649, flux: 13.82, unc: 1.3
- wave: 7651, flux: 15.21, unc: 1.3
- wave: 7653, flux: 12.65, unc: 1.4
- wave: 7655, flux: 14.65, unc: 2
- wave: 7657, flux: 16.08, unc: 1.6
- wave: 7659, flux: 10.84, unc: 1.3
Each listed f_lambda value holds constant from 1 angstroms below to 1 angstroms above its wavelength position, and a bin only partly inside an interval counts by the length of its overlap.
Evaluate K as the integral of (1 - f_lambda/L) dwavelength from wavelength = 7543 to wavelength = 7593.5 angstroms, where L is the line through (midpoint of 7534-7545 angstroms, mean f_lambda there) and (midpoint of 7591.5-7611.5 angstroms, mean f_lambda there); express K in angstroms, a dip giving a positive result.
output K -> 1.2 angstroms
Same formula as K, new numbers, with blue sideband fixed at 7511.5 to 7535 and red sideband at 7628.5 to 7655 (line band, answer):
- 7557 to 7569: -0.2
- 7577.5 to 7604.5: -0.4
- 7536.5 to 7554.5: 0.2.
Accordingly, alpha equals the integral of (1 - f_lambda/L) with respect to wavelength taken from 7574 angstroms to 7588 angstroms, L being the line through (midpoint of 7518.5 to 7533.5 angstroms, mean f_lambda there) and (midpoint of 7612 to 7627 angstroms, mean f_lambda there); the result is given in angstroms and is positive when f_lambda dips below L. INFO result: 0.4 angstroms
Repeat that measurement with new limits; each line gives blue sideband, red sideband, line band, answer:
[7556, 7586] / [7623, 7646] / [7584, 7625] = 0.9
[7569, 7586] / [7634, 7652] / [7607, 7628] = 1.0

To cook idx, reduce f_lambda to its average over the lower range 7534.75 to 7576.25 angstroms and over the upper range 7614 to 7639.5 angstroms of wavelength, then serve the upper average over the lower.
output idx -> 0.9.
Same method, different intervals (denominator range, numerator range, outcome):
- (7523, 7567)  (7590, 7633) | 0.91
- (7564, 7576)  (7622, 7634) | 0.87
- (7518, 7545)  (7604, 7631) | 0.85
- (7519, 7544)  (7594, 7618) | 0.90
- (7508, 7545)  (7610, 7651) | 0.89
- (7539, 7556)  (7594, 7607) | 1.02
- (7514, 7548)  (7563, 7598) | 0.97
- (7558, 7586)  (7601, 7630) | 0.88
